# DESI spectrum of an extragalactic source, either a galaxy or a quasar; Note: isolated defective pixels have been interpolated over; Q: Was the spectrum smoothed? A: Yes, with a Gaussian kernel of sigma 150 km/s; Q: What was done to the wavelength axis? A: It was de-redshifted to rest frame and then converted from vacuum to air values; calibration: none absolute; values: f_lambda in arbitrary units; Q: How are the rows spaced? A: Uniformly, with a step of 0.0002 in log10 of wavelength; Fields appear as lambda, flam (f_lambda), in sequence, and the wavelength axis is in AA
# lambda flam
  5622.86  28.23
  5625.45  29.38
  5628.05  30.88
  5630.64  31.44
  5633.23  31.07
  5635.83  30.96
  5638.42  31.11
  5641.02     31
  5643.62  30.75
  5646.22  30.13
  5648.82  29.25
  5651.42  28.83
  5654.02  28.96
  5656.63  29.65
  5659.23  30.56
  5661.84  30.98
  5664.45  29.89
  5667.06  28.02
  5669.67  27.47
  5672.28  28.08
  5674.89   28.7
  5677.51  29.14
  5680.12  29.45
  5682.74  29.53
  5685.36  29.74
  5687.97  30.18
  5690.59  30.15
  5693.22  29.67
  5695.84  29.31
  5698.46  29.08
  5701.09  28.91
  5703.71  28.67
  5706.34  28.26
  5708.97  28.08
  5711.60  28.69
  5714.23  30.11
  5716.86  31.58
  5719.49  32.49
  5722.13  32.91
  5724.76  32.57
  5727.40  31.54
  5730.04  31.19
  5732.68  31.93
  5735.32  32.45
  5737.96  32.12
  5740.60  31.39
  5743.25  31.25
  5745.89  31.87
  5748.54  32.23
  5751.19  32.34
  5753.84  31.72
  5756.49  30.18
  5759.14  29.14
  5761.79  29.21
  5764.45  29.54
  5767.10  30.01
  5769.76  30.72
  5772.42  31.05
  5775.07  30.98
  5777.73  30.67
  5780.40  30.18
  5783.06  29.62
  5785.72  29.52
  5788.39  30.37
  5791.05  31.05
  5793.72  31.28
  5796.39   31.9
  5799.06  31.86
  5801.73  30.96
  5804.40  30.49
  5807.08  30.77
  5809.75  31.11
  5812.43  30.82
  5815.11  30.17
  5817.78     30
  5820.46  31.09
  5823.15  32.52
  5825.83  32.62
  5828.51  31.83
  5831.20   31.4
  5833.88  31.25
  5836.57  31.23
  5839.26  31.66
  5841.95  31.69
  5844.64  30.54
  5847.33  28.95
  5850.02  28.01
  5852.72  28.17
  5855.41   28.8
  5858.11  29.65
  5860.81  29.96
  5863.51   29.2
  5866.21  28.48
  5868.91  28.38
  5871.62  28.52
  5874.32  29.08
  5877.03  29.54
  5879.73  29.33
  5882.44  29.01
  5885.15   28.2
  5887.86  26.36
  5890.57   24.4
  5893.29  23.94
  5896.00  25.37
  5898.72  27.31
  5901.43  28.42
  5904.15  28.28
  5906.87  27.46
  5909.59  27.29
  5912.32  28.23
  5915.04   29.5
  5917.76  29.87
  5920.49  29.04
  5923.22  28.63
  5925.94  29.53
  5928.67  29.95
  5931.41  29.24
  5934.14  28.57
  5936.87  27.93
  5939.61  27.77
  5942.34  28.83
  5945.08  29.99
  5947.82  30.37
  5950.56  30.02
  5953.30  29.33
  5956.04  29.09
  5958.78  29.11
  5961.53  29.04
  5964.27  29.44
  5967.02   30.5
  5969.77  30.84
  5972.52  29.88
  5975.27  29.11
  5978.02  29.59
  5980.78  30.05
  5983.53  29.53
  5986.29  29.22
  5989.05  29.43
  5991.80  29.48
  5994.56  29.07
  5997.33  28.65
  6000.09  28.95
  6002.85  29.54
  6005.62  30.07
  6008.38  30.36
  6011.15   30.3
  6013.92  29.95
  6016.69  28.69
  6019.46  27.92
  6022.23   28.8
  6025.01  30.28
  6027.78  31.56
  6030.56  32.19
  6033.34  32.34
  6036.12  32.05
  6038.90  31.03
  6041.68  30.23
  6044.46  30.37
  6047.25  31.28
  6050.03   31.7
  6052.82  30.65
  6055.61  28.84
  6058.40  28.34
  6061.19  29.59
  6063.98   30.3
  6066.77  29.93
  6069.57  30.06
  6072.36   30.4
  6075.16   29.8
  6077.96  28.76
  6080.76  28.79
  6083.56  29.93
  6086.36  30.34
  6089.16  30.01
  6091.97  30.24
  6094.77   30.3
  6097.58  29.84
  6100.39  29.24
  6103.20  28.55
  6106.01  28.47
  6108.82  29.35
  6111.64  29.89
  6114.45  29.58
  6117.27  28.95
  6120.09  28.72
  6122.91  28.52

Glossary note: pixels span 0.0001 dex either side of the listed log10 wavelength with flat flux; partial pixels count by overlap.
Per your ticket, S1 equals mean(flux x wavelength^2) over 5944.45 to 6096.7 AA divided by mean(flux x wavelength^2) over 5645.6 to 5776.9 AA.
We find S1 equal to 1.1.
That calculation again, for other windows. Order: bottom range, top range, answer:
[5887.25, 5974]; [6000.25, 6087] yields 1.09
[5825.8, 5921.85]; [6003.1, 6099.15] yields 1.11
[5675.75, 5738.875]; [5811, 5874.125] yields 1.04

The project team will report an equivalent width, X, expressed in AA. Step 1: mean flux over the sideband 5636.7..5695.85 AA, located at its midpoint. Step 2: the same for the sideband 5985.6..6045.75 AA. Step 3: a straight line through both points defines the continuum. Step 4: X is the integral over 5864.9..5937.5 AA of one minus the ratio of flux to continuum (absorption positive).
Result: 4.2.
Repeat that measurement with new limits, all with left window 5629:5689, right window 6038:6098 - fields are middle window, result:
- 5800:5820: -0.53 AA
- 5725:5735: -0.65 AA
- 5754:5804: -1.06 AA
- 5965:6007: 0.55 AA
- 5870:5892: 1.38 AA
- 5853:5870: 0.50 AA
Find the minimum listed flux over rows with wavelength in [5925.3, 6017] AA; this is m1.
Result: 27.77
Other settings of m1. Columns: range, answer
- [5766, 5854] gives 28.01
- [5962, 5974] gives 29.44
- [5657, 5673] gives 27.47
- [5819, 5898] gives 23.94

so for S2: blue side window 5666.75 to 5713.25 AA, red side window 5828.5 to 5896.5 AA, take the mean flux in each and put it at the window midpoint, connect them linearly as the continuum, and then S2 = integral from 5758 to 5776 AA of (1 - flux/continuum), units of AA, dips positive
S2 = -0.7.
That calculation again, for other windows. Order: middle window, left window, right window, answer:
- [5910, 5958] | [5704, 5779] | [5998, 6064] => 2.06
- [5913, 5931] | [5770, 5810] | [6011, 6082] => 0.65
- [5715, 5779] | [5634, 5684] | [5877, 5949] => -4.73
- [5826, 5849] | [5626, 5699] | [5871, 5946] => -1.97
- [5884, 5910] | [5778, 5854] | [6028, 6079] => 3.38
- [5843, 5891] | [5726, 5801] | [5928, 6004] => 2.34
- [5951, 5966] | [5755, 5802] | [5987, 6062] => 0.44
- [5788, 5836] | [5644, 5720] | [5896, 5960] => -3.51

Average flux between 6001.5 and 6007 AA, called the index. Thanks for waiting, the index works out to 29.8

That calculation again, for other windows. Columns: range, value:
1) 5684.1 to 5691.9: 30.1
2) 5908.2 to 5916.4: 28.3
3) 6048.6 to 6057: 30.4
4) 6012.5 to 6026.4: 29.1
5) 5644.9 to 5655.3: 29.3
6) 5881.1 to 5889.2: 27.9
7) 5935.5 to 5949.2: 29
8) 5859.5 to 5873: 28.9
